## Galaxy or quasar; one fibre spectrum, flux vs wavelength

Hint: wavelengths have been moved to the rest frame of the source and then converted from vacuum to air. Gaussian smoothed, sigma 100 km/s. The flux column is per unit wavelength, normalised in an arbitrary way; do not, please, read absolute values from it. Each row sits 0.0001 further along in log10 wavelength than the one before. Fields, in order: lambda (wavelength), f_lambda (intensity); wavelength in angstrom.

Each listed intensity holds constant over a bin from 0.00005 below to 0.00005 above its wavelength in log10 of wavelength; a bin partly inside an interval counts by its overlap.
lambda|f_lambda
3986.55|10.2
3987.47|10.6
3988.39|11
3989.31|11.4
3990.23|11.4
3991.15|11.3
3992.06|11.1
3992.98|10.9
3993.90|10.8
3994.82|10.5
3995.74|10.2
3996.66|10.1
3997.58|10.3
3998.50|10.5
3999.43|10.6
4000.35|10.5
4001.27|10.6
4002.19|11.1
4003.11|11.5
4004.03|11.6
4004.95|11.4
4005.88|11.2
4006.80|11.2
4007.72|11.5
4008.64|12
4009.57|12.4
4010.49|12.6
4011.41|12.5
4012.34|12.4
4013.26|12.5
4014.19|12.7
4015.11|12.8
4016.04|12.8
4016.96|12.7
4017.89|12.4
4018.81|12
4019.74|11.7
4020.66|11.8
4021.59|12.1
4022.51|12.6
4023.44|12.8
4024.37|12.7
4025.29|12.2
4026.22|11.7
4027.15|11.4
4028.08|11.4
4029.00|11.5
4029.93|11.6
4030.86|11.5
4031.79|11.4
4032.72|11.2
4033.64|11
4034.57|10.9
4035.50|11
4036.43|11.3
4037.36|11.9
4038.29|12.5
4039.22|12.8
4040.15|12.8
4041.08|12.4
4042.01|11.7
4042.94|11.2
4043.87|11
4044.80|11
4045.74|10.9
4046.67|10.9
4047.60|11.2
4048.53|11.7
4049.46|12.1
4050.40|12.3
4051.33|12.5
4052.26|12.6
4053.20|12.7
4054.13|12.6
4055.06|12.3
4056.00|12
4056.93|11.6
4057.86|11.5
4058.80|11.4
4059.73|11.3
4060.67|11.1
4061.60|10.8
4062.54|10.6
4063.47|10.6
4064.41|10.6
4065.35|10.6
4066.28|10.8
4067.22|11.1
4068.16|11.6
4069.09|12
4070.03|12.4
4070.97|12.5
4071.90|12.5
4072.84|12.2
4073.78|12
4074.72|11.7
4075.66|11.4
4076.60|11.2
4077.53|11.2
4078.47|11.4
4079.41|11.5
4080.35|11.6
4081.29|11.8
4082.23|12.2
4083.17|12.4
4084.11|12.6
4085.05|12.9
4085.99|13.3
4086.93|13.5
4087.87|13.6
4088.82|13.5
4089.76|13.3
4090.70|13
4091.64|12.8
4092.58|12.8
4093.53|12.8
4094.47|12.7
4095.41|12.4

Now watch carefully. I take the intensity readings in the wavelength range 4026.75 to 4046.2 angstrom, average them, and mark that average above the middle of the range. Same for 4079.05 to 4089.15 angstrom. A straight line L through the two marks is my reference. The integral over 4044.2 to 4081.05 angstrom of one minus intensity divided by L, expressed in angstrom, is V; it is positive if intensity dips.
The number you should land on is 1.6 angstrom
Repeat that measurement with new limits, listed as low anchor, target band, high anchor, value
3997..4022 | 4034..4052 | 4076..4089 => 0.46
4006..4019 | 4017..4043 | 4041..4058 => 0.43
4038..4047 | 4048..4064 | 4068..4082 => 0.02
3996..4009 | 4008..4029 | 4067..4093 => -1.87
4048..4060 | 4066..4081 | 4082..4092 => 1.10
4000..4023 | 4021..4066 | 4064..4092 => 1.41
